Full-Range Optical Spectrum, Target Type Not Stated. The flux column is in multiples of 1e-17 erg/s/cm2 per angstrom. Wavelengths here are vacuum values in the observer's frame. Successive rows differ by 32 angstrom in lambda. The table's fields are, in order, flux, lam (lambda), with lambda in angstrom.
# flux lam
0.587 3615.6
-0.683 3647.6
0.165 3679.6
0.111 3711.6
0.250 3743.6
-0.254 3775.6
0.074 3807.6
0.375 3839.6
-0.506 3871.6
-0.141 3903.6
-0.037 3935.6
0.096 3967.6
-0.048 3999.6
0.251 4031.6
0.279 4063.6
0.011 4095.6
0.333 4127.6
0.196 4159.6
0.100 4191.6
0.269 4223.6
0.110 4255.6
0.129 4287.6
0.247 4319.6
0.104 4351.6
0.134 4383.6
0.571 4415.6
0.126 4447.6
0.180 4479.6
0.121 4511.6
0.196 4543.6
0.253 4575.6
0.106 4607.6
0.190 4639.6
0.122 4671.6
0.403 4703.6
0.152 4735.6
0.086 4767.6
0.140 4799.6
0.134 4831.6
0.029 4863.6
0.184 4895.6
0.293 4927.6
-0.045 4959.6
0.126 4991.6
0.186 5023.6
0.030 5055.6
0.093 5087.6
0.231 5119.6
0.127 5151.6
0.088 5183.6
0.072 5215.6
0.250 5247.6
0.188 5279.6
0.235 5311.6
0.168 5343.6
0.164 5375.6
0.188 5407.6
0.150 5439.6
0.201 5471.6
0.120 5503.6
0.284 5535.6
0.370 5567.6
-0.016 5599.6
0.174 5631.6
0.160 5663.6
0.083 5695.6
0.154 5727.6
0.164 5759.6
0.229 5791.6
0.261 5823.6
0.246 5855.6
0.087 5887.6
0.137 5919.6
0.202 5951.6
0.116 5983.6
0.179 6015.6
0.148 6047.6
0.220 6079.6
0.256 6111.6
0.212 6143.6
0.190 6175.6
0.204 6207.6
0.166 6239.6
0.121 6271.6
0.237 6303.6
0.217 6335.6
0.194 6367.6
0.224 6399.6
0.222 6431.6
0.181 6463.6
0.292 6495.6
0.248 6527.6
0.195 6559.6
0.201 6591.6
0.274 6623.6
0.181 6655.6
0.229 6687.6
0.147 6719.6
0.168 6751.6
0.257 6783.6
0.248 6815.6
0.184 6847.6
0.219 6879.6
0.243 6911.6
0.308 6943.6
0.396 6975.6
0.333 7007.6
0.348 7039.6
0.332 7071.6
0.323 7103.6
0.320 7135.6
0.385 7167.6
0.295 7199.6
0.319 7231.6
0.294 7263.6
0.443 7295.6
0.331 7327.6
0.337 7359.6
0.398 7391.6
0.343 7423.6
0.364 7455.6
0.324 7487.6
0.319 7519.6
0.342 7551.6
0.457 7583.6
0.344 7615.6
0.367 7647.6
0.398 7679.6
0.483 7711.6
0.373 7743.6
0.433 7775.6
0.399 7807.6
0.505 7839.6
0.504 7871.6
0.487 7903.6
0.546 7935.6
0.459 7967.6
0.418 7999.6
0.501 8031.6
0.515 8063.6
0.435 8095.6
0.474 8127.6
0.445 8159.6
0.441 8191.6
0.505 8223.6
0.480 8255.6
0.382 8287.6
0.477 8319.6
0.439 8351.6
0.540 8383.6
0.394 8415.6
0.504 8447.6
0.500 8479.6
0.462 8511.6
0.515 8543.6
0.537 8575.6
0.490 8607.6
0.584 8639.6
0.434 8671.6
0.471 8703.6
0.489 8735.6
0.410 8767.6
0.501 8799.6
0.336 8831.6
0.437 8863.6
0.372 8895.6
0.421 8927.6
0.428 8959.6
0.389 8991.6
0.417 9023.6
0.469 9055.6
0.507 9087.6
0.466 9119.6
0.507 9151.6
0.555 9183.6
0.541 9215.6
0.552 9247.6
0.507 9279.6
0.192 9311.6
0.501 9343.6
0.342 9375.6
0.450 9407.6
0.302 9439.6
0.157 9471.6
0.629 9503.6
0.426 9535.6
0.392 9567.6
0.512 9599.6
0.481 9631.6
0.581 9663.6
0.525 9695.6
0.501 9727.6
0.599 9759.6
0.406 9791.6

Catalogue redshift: 0.74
